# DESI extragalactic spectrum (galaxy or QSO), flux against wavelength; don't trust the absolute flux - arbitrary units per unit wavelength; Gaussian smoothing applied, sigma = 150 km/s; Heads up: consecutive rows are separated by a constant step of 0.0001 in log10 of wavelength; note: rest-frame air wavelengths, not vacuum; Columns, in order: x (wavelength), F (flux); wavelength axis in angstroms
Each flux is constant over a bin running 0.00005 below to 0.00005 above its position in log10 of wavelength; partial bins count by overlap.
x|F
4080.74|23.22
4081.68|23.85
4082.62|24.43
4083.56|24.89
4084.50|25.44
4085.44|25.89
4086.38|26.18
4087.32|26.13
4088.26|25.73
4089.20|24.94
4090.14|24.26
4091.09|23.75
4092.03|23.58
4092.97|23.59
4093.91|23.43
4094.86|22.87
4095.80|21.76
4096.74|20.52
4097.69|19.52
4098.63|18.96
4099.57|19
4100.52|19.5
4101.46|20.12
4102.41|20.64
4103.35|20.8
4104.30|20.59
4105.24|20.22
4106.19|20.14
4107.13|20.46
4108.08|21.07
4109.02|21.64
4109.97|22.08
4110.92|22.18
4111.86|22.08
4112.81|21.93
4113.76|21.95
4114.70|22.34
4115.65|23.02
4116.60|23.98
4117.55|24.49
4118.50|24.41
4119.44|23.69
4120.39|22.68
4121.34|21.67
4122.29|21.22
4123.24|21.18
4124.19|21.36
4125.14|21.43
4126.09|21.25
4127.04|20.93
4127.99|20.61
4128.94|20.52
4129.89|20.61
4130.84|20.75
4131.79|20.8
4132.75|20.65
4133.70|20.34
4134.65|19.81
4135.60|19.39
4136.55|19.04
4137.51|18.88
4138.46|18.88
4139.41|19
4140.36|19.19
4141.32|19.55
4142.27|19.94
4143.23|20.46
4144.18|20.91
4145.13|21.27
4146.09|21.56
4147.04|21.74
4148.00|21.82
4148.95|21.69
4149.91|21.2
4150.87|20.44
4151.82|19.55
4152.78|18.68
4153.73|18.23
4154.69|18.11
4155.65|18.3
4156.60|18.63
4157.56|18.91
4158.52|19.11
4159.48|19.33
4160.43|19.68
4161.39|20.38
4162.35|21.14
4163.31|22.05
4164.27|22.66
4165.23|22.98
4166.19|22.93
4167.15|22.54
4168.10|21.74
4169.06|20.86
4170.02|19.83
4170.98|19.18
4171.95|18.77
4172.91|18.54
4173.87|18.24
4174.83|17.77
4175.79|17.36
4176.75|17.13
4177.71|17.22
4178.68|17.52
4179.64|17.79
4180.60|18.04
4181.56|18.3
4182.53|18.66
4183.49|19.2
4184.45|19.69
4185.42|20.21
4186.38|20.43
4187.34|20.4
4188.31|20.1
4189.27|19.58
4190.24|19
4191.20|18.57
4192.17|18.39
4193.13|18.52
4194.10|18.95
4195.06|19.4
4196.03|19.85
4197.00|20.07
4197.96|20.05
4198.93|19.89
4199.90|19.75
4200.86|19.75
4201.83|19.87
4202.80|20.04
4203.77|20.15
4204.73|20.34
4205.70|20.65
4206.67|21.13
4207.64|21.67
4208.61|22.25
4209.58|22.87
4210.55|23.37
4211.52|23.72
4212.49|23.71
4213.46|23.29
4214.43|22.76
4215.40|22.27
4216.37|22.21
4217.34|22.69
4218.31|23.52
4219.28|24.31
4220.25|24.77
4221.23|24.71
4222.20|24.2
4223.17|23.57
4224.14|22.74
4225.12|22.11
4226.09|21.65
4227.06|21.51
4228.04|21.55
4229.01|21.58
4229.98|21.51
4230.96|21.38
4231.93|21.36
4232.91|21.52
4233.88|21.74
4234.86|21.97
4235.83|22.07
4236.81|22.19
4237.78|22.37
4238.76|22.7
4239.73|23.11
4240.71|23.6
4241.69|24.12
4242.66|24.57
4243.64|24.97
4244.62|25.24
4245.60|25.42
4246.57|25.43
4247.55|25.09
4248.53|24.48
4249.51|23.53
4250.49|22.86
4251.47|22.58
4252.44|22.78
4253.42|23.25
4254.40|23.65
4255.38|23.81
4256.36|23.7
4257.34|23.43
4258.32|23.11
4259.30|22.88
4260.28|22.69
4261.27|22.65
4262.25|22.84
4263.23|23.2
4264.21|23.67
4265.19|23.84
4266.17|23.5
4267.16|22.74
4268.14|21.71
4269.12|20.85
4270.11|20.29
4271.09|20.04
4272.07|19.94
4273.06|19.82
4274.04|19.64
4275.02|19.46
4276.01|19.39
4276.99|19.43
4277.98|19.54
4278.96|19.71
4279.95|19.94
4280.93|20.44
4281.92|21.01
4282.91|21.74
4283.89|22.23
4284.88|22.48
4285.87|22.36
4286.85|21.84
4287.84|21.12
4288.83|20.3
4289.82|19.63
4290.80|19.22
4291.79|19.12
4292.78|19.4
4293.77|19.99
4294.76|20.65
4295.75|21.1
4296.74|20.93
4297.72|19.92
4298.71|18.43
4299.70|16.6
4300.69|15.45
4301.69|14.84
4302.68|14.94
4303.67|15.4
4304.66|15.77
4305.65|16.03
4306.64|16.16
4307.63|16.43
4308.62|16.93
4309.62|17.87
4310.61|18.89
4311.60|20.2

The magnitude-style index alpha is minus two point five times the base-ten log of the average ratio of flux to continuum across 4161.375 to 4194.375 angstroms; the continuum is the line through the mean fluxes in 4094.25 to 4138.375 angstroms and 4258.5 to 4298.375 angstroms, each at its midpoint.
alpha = 0.08 mag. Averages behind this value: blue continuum 21.1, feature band 19.6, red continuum 21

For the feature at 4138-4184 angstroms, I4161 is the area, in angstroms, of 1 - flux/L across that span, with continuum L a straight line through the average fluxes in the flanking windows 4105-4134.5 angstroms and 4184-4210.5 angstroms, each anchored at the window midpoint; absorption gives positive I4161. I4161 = 2.5 angstroms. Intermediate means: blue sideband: 21.7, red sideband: 20.1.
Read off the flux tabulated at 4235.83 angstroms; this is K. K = 22.07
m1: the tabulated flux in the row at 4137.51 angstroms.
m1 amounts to 18.88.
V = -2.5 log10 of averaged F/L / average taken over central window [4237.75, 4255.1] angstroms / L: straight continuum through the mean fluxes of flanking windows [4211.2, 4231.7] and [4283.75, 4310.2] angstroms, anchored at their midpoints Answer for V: -0.12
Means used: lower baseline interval 22.8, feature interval 23.9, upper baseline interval 18.7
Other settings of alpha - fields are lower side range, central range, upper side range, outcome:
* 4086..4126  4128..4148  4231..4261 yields 0.11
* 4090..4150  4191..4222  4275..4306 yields -0.06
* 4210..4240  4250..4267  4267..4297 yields -0.09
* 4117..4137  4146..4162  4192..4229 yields 0.08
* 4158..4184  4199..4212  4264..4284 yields -0.06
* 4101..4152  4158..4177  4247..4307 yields 0.05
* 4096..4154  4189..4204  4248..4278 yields 0.11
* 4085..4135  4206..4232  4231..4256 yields 0.02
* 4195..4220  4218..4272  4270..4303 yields -0.11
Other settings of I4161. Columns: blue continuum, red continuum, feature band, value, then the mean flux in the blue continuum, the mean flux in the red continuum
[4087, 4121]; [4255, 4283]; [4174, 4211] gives 3.8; 22.1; 21.5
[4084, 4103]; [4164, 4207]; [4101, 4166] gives 1.7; 22.8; 19.6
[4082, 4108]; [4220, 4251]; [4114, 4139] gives 1.4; 22.5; 23.1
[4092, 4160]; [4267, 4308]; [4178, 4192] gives 0.9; 20.8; 19.4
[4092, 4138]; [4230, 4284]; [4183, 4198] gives 1.6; 21.3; 22.3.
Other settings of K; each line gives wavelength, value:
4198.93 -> 19.89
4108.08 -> 21.07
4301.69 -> 14.84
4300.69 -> 15.45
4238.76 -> 22.7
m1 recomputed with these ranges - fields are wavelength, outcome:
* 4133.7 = 20.34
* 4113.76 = 21.95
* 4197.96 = 20.05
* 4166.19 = 22.93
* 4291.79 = 19.12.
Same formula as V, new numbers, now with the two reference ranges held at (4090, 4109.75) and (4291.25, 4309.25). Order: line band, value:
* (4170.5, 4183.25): 0.10 mag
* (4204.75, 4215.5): -0.16 mag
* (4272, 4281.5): -0.09 mag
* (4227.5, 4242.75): -0.18 mag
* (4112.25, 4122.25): -0.10 mag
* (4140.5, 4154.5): 0.00 mag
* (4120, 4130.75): -0.02 mag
